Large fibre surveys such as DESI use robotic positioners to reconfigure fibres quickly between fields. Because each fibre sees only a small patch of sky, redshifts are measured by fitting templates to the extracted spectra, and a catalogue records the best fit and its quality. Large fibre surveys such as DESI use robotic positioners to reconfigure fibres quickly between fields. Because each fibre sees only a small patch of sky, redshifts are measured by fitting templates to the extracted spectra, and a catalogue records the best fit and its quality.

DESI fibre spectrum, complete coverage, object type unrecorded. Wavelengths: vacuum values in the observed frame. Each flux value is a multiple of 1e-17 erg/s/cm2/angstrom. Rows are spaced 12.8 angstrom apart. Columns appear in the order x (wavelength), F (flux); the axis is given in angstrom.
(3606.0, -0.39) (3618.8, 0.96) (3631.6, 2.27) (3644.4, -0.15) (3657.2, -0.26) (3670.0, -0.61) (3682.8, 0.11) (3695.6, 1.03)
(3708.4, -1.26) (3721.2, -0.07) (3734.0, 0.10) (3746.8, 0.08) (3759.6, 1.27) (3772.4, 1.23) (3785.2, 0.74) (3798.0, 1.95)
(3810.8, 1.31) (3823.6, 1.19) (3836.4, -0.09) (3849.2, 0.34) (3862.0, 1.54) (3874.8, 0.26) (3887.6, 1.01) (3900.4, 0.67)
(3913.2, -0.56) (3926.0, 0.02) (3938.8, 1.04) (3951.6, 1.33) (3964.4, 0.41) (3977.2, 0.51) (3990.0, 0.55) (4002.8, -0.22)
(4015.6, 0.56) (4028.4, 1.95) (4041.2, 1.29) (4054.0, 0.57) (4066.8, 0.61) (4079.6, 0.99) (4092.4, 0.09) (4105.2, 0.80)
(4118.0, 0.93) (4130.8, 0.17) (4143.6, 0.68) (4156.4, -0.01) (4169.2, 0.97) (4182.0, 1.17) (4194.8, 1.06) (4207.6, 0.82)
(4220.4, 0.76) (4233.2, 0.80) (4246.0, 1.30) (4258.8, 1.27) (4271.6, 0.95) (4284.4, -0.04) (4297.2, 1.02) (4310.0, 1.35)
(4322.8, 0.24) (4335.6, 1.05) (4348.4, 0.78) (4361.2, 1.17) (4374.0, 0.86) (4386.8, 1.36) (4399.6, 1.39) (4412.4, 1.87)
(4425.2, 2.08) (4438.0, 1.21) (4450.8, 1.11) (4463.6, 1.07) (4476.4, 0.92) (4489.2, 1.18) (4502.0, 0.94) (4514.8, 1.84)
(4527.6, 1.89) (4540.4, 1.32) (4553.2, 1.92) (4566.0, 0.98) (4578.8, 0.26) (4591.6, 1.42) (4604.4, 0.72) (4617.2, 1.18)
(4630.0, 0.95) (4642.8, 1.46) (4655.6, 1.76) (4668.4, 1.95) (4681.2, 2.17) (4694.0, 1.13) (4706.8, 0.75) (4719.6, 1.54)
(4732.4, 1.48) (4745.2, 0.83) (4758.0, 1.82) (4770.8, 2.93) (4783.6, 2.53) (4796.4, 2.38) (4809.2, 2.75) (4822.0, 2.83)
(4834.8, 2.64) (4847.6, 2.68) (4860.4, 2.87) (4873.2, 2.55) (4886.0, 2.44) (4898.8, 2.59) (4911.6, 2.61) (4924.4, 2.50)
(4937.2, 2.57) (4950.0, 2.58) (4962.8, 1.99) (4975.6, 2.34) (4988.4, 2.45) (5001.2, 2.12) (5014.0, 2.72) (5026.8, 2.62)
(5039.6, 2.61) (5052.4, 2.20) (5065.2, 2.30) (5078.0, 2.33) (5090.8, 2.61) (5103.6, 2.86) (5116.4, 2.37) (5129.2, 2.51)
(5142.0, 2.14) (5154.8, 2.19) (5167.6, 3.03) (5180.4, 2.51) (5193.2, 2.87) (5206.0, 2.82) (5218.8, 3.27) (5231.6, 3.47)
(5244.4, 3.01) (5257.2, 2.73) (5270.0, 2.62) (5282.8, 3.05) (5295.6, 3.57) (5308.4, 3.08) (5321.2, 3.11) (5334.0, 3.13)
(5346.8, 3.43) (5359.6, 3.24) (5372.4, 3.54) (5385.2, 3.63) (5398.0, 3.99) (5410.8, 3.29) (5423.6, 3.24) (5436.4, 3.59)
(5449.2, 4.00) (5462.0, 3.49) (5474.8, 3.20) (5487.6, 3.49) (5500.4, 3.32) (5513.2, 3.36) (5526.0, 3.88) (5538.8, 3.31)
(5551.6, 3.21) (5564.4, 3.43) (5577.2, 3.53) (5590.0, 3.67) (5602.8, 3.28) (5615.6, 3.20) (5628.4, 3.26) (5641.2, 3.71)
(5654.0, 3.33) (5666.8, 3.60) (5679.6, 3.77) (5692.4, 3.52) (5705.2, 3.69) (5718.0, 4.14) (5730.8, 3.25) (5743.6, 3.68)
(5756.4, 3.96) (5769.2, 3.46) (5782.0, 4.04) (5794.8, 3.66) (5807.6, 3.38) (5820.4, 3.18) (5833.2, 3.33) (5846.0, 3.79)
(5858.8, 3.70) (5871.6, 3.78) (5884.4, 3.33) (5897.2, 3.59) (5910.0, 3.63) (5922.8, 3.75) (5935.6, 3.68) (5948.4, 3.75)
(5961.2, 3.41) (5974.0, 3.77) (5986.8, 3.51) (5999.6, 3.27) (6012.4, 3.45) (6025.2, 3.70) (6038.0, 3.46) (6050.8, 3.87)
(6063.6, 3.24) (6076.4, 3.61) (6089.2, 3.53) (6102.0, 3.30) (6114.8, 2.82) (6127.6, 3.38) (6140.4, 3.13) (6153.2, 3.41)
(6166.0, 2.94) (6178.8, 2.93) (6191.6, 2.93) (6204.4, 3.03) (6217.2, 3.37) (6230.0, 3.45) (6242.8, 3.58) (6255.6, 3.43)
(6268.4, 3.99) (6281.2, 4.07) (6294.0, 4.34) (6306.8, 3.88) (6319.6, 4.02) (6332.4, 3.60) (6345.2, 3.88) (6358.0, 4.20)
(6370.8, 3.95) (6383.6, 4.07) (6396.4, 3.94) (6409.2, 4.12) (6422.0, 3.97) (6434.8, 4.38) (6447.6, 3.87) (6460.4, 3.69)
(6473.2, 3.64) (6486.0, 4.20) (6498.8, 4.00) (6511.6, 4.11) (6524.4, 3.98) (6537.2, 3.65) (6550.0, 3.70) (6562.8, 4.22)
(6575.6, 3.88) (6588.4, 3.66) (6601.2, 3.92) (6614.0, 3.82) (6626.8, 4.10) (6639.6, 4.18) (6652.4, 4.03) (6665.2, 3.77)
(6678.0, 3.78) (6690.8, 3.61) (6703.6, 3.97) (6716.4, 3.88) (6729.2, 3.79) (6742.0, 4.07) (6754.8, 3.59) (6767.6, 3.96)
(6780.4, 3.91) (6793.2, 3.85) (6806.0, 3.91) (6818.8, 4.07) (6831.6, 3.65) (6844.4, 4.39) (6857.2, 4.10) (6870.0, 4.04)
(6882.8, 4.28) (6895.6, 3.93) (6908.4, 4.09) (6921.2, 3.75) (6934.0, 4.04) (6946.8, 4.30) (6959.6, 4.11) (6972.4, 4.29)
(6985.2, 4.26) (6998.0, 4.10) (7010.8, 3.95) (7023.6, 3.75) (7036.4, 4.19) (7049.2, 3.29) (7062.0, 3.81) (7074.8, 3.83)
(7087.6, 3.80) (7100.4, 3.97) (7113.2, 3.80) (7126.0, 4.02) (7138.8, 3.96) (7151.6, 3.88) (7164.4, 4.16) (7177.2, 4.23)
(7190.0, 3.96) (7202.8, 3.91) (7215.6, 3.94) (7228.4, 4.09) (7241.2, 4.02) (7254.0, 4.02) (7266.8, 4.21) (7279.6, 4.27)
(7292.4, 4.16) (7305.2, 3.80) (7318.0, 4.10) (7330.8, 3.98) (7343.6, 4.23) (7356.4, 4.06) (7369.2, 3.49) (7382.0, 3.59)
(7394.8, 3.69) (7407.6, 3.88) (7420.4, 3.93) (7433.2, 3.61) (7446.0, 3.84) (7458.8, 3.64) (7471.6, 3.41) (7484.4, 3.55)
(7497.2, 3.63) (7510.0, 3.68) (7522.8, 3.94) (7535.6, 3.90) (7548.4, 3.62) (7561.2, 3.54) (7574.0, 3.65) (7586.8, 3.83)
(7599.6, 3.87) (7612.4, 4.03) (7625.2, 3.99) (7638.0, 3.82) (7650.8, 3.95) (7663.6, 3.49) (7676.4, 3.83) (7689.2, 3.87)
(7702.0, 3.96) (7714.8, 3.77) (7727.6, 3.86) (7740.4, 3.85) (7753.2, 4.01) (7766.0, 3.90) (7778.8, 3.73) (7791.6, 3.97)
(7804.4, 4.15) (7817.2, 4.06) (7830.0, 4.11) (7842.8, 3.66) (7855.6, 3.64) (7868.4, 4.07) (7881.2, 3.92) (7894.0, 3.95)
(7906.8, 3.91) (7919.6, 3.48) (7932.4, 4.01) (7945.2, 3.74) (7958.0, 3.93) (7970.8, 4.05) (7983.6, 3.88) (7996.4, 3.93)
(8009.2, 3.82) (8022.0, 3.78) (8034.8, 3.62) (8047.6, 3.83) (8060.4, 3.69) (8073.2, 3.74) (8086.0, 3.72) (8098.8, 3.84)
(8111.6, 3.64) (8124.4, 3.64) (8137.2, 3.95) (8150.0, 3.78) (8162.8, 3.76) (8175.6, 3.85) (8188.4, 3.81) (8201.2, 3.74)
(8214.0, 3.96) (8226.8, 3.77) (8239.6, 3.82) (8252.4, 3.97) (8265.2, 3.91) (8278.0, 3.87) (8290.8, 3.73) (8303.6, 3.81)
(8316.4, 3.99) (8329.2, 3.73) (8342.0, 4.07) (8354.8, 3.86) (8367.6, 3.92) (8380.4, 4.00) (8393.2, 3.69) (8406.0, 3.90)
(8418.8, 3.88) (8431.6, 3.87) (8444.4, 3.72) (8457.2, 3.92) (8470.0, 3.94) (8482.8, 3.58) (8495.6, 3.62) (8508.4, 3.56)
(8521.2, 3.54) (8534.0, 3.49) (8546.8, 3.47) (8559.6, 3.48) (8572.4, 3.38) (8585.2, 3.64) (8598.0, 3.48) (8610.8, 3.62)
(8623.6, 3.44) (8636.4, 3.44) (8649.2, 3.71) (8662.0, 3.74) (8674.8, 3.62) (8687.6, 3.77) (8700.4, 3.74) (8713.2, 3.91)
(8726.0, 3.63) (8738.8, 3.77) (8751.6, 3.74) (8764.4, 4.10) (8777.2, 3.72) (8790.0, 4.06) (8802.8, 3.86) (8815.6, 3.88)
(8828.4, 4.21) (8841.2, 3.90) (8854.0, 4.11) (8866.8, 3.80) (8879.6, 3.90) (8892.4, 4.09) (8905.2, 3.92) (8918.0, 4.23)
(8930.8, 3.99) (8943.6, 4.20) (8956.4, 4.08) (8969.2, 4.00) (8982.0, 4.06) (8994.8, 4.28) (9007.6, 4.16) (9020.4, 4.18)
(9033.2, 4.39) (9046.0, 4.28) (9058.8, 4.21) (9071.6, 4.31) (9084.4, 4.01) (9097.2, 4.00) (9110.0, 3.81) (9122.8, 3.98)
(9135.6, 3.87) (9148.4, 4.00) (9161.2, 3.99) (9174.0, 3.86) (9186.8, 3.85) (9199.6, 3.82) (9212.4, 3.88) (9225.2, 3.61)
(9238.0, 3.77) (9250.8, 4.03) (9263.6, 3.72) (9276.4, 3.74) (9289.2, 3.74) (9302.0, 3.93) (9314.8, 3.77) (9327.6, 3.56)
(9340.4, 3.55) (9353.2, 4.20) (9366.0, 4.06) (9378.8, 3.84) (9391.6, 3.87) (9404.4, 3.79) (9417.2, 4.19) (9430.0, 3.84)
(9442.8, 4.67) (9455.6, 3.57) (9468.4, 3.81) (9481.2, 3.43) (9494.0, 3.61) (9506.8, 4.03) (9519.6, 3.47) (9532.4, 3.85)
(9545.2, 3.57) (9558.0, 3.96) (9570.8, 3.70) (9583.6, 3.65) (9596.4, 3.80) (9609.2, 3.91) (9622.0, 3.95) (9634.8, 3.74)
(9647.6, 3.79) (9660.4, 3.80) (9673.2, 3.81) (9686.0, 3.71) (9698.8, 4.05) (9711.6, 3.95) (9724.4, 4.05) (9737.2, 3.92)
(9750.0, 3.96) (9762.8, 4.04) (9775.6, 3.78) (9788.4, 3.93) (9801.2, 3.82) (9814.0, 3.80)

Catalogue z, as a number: 0.196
